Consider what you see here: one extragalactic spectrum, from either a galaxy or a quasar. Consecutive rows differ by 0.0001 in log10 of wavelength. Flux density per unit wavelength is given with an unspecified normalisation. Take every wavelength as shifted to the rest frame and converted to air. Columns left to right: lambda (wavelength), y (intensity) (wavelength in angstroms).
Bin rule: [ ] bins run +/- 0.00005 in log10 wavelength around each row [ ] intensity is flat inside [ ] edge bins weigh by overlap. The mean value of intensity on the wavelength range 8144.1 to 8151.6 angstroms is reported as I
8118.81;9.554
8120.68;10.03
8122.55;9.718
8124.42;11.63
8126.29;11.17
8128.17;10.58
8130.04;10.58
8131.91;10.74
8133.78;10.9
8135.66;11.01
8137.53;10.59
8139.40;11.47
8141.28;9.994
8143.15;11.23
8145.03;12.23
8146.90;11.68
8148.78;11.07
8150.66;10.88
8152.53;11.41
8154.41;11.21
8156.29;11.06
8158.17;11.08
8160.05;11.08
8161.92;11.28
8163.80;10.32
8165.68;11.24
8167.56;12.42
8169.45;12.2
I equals 11.5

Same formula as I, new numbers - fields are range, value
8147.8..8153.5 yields 11.1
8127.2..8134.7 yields 10.7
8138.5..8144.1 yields 10.9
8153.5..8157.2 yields 11.1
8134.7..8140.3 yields 11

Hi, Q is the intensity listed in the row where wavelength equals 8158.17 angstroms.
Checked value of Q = 11.08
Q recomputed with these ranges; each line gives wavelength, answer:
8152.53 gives 11.41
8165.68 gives 11.24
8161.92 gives 11.28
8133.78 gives 10.9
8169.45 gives 12.2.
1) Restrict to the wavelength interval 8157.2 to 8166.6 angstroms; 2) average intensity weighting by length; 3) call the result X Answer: 11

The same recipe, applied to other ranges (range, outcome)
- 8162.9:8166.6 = 10.8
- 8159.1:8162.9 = 11.2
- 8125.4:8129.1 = 10.8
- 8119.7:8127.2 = 10.6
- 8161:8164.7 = 10.8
